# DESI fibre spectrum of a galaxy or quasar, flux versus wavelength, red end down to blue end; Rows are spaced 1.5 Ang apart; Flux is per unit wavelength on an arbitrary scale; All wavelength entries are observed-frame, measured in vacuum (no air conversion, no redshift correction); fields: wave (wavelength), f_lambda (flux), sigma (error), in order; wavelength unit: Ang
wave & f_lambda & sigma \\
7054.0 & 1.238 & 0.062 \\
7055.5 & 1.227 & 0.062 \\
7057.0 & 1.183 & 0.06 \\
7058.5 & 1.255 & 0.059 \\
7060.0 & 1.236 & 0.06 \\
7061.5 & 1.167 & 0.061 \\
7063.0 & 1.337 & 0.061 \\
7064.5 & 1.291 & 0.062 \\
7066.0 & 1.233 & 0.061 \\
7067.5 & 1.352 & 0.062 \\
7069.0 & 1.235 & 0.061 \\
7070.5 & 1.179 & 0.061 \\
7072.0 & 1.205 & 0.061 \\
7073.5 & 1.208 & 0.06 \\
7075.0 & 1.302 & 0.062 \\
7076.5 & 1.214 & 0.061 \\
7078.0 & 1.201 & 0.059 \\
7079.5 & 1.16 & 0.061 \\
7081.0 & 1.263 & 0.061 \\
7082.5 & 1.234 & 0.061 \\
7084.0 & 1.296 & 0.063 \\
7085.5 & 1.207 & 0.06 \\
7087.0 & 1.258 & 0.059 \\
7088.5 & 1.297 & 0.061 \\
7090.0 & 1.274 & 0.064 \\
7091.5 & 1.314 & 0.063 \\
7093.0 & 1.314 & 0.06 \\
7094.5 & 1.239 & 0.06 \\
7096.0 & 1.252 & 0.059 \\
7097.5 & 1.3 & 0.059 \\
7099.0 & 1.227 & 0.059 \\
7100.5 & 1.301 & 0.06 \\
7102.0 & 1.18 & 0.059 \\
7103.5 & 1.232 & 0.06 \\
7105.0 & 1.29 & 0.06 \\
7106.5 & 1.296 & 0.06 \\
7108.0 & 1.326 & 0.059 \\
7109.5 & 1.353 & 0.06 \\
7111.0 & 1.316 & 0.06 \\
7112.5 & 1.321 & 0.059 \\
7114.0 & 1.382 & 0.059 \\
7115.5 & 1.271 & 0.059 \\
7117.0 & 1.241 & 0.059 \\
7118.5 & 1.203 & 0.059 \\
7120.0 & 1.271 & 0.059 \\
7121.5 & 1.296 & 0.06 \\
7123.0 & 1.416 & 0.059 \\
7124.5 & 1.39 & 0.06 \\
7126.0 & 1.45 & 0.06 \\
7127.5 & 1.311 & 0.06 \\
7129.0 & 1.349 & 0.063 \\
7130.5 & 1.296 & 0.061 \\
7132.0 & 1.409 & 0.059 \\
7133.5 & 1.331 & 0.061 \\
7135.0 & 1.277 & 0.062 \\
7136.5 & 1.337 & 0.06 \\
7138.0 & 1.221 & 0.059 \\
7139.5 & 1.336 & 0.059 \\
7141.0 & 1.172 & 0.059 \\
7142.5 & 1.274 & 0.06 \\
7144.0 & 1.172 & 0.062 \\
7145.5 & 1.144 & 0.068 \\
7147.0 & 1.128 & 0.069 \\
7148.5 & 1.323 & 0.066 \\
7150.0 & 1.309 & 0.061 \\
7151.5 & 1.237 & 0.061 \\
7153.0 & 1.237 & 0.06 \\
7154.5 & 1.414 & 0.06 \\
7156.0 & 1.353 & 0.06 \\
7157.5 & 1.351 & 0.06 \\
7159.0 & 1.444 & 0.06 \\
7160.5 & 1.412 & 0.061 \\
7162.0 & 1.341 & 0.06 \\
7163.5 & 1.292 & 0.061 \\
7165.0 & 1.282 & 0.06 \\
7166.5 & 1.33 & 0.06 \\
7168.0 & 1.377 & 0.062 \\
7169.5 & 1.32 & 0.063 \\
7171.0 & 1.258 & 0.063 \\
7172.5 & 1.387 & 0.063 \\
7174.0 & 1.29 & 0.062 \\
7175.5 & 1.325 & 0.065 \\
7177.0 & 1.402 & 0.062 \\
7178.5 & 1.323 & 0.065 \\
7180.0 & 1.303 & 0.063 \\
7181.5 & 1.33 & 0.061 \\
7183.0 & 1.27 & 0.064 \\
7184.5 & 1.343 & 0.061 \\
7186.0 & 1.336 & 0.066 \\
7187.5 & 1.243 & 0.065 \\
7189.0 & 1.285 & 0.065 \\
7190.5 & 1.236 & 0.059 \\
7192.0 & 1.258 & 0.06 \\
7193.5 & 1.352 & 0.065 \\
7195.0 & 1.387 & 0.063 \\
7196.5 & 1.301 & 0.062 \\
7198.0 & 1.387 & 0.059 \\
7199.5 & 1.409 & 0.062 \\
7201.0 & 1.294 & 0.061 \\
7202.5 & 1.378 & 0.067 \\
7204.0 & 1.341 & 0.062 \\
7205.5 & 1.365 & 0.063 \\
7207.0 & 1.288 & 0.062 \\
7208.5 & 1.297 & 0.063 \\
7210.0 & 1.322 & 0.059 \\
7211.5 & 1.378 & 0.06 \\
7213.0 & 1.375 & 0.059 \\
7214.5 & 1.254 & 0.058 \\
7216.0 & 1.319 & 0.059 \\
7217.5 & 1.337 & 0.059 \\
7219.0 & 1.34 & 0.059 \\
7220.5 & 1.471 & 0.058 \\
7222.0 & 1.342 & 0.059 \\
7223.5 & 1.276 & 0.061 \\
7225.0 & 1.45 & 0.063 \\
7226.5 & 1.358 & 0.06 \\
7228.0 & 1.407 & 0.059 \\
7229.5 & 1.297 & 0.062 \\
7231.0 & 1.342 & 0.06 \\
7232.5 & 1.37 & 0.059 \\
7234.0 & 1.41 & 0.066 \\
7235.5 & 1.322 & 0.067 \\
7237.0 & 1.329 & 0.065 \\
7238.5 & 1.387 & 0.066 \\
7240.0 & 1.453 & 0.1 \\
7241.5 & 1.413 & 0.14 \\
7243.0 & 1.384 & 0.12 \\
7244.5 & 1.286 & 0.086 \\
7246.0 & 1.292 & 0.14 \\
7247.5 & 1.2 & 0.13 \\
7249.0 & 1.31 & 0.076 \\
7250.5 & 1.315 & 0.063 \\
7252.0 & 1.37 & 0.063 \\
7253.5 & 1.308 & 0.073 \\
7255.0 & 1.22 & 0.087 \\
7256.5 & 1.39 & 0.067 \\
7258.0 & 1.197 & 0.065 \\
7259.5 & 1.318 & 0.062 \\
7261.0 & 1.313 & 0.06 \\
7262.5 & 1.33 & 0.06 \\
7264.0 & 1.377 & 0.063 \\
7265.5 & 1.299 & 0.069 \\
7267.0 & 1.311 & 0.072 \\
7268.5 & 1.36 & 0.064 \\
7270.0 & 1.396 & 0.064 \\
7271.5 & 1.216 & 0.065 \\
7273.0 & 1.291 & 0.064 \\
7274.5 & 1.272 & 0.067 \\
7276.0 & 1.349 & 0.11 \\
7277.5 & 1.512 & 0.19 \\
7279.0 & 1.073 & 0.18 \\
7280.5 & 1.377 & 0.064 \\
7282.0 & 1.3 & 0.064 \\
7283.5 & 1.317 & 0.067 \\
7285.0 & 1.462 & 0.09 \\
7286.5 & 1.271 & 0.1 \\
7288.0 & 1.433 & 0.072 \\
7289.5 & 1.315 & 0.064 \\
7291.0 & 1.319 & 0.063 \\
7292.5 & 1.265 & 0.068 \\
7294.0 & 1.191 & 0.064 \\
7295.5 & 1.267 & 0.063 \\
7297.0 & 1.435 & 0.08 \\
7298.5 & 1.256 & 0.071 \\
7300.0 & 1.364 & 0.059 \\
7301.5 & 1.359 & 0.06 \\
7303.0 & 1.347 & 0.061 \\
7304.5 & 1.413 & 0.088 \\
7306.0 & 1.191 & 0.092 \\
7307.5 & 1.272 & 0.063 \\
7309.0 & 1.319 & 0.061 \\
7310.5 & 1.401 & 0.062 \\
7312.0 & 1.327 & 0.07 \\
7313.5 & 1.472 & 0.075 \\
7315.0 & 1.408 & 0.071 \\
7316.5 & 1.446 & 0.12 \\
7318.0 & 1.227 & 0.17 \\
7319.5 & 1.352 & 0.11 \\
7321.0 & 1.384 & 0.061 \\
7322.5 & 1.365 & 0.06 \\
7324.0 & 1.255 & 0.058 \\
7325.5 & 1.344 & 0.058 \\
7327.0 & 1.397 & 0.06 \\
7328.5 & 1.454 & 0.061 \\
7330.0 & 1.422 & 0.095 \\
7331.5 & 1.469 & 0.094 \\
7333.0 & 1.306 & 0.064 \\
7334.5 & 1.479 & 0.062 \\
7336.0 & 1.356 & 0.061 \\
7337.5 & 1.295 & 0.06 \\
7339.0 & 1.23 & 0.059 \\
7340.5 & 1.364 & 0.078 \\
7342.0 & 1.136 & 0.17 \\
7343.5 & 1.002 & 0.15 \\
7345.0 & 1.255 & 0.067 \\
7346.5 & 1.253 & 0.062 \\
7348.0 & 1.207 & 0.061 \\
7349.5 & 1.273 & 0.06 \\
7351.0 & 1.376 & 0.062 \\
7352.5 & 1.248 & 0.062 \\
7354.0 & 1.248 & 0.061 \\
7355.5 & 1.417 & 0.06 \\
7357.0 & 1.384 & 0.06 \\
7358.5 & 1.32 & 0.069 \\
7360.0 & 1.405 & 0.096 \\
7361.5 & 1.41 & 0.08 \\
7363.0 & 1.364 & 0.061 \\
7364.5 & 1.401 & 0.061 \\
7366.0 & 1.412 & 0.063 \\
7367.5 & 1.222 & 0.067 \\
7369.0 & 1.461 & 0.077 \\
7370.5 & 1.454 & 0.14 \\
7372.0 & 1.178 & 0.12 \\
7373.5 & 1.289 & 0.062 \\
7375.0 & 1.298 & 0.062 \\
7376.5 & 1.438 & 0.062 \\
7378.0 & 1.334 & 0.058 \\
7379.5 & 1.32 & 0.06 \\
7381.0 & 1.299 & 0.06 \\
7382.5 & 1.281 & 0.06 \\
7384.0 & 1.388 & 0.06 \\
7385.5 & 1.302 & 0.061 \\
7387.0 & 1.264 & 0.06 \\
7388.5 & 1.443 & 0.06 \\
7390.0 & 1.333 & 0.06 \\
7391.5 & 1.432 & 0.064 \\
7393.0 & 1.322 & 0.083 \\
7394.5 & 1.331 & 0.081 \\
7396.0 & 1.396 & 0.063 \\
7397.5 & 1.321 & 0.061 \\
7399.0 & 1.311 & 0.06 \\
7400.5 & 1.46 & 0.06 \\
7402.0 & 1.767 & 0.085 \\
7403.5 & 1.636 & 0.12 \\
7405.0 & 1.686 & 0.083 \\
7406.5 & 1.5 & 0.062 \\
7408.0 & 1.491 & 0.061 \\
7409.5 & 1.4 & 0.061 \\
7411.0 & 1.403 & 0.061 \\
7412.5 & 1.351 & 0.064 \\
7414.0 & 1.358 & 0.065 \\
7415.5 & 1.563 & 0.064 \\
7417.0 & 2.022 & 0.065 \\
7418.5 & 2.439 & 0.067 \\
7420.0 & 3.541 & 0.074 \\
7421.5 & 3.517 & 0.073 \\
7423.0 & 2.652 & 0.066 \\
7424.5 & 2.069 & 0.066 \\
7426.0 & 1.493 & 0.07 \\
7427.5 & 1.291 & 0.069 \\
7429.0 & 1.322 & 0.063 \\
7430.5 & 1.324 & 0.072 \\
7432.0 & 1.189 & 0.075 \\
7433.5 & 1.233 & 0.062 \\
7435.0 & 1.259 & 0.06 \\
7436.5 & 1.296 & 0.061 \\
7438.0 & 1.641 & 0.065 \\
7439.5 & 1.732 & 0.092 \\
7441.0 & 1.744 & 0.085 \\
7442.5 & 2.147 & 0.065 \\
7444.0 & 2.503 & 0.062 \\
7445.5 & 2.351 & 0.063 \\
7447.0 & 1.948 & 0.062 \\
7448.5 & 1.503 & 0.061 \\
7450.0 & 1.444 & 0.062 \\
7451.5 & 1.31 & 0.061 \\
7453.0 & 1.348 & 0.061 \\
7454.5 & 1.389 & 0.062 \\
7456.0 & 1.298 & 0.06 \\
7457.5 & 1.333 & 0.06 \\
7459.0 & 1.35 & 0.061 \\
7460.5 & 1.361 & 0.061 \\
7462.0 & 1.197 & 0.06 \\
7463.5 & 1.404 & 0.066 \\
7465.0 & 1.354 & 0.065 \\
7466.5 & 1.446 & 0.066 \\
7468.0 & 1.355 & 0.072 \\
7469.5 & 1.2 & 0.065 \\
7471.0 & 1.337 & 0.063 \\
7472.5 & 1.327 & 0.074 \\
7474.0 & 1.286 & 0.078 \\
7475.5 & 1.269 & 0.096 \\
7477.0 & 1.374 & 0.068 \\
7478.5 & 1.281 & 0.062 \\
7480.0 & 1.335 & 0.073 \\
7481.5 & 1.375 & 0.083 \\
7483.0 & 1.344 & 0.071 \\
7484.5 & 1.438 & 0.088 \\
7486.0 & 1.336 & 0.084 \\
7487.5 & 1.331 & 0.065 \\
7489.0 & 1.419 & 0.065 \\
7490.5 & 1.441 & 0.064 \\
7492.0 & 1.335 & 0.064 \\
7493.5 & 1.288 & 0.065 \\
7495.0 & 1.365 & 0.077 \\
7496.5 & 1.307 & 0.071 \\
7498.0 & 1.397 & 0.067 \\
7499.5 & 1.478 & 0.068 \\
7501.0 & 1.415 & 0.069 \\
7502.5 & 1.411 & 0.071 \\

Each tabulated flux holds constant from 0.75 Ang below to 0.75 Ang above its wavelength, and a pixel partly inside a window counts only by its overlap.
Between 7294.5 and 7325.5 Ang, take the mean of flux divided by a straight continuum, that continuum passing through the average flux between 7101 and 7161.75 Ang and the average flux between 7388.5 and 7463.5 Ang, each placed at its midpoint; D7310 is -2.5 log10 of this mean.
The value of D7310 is 0.12 mag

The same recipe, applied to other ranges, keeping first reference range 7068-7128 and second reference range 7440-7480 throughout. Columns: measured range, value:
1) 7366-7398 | 0.08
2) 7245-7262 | 0.06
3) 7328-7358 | 0.09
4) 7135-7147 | 0.06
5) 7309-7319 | 0.02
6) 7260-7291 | 0.04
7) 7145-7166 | 0.00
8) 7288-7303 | 0.06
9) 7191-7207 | -0.01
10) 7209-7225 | 0.00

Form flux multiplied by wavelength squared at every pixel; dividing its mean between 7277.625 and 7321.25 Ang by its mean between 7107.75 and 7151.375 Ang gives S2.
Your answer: 1.1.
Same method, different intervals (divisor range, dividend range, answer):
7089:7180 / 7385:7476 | 1.31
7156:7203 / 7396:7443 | 1.37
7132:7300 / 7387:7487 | 1.25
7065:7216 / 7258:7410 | 1.09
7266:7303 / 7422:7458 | 1.29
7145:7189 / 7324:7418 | 1.11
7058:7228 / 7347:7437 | 1.24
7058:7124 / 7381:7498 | 1.33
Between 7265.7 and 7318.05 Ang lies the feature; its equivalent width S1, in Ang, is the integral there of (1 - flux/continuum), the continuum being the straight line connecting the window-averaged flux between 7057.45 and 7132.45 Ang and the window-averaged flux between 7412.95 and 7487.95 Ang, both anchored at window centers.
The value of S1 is 4.5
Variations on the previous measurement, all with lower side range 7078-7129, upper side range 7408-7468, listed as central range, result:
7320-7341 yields 2.49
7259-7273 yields 1.44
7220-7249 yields 1.67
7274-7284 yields 1.17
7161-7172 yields 0.34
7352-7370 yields 2.55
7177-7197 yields 1.08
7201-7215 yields 0.75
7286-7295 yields 1.22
